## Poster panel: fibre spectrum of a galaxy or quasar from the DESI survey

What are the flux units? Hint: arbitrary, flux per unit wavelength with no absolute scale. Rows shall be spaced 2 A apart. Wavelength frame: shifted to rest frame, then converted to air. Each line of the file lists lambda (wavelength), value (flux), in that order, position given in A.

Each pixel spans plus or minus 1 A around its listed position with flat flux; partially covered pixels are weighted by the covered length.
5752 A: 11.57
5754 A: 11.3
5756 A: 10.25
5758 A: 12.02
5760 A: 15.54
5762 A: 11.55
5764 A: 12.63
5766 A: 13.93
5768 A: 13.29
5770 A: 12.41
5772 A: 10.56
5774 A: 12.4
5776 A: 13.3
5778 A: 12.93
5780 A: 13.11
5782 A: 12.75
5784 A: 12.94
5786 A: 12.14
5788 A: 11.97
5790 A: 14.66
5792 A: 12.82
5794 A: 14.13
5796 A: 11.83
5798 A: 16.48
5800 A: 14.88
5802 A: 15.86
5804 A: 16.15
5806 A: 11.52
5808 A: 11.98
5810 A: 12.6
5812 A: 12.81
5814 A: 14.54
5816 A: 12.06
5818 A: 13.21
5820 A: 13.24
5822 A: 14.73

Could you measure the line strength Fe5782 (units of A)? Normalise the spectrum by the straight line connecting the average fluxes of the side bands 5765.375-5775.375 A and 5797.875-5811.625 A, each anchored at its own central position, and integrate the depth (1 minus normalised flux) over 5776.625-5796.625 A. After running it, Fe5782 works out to 0.4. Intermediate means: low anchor 12.5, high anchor 14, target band 13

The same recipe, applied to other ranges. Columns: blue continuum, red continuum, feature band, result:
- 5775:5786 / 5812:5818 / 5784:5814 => -1.1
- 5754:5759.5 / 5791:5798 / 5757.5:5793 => -1.1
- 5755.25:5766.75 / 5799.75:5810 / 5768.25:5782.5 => 0.6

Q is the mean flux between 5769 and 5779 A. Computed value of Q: 12.3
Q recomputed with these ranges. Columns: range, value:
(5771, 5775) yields 11.5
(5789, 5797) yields 13.4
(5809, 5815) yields 13.3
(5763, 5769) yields 13.3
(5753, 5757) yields 10.8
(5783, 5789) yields 12.3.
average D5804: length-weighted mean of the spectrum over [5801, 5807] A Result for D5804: 14.5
